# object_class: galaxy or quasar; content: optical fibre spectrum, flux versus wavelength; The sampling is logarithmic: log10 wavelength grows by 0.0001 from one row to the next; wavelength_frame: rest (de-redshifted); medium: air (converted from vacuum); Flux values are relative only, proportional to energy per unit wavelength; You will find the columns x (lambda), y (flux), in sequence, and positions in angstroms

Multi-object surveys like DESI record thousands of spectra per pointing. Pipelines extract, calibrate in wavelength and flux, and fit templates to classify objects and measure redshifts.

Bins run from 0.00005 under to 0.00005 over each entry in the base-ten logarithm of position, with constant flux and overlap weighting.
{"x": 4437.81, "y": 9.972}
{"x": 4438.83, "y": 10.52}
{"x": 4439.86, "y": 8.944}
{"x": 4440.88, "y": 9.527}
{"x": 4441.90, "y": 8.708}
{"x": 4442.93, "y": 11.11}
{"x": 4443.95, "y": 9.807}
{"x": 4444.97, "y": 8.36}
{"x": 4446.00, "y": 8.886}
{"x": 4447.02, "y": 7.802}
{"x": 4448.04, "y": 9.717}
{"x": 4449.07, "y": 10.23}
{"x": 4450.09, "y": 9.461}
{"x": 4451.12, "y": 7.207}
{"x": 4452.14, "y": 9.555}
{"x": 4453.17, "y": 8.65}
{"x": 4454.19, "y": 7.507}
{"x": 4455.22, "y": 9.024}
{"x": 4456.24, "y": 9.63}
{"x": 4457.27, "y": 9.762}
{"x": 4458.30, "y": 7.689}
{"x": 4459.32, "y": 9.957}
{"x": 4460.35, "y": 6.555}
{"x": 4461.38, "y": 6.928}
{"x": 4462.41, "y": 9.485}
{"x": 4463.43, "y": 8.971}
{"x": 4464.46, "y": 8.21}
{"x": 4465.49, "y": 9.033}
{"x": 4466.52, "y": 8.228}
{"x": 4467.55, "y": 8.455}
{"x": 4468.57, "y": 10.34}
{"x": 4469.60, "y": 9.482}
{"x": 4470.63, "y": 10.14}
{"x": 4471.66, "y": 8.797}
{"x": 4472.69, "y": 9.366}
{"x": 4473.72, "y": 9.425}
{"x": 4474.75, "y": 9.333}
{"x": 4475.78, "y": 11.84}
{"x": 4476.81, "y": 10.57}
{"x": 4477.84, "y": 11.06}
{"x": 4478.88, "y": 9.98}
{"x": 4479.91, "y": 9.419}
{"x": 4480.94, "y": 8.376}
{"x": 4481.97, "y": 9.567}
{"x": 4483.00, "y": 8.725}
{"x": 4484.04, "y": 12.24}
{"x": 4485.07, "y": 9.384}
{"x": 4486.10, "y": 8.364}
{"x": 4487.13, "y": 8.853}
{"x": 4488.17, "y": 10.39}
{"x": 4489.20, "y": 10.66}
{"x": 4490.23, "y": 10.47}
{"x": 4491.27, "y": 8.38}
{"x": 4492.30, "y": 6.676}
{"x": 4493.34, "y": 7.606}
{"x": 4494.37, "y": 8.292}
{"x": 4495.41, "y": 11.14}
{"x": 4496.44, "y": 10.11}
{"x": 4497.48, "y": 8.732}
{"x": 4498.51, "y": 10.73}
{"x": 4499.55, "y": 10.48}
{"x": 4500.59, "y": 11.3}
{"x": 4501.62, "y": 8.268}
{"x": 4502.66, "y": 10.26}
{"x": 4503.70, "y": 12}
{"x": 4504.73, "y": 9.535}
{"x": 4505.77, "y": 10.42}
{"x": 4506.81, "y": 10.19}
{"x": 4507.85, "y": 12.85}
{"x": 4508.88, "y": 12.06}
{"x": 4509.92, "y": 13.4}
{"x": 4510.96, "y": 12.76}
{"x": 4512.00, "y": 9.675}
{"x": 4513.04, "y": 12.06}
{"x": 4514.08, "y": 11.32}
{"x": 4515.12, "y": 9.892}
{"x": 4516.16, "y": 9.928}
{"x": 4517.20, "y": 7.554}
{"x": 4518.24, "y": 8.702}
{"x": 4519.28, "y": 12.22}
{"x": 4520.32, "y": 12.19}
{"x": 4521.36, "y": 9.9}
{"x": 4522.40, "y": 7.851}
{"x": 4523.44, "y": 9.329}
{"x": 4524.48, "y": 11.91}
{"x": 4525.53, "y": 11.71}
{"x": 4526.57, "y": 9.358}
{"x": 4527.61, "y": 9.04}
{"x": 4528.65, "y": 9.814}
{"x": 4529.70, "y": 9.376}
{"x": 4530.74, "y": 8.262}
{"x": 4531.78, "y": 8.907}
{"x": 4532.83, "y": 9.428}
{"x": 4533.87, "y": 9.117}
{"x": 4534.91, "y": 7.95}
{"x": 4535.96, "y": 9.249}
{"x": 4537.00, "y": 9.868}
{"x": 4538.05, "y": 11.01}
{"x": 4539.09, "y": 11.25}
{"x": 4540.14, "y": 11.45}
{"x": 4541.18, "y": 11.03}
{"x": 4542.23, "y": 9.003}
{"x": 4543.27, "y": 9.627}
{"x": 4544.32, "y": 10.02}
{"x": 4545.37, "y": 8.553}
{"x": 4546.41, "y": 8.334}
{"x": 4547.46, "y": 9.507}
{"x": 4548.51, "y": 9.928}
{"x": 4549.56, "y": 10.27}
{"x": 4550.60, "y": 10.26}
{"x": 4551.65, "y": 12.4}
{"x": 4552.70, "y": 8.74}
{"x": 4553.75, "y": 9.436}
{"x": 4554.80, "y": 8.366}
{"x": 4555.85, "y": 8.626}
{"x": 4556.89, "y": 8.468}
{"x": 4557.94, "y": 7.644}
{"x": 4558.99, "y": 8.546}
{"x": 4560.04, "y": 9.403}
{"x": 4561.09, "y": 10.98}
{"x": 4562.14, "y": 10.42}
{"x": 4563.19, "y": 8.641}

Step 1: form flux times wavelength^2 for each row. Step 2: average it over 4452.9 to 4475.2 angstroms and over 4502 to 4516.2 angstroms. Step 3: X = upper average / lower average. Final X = 1.29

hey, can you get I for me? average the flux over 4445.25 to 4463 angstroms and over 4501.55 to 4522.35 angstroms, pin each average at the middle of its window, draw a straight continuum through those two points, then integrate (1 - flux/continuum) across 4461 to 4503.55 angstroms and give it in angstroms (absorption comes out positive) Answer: 0.86 angstroms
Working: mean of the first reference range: 8.71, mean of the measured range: 9.5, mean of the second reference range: 10.7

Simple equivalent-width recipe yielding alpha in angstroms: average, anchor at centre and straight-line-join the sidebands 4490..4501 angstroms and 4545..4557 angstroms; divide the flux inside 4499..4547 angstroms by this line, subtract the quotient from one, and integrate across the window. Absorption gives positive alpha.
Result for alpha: -3.9 angstroms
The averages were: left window 9.39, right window 9.46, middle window 10.2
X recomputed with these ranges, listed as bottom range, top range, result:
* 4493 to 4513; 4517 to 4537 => 0.92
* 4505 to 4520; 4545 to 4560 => 0.86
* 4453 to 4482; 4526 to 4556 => 1.08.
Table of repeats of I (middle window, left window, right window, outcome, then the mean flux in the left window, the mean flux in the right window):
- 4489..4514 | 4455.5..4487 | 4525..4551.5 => -2.2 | 9.31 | 9.73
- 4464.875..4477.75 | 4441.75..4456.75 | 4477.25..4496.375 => -0.5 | 9.05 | 9.44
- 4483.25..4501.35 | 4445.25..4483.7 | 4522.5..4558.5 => -0.6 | 9.13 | 9.6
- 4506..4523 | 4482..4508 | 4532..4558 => -1.8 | 9.79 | 9.61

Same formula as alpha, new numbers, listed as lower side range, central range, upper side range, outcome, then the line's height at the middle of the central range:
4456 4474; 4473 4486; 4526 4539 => -1.4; 9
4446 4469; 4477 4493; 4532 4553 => -0.7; 9.1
